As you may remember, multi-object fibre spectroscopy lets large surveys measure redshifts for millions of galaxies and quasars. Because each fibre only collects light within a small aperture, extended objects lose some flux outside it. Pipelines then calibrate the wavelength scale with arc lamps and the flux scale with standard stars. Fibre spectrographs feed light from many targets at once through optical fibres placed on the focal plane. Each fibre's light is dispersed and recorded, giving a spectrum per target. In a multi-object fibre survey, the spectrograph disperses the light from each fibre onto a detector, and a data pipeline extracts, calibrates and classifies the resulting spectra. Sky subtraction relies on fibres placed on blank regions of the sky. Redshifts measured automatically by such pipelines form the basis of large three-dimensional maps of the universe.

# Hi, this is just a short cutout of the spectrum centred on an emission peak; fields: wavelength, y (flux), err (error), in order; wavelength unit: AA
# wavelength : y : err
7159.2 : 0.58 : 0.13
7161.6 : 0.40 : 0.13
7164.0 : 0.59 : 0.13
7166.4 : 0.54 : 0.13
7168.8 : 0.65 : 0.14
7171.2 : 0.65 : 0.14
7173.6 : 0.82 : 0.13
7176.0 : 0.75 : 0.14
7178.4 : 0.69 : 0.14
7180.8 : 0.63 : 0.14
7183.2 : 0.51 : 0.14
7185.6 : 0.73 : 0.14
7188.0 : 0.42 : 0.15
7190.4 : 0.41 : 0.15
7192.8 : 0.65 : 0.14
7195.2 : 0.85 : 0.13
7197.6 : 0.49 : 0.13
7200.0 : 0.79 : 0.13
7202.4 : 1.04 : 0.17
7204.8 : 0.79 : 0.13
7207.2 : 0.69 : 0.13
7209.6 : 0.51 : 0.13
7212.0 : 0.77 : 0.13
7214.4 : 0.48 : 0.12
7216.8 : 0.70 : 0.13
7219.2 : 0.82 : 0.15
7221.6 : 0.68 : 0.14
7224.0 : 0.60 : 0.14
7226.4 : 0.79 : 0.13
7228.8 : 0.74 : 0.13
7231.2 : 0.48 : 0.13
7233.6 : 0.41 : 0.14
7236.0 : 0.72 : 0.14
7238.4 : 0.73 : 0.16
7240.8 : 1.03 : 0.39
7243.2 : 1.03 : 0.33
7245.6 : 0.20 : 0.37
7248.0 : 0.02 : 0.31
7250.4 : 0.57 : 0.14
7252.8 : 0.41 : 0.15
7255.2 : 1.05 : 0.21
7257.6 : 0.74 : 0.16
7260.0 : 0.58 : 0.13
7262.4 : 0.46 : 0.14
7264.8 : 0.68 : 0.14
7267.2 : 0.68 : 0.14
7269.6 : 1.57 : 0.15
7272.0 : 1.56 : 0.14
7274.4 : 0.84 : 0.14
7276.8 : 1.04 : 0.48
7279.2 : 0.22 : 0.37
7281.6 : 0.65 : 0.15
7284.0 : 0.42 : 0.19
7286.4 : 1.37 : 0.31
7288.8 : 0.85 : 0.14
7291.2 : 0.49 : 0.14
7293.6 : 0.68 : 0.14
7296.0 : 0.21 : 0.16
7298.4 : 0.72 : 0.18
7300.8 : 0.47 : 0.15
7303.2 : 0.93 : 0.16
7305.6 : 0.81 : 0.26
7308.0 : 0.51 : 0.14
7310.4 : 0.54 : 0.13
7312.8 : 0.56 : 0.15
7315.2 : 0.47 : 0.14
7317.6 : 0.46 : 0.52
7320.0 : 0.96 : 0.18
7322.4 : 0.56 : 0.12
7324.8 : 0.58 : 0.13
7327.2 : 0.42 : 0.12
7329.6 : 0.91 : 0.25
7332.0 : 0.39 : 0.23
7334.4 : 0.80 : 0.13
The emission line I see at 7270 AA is [S II]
